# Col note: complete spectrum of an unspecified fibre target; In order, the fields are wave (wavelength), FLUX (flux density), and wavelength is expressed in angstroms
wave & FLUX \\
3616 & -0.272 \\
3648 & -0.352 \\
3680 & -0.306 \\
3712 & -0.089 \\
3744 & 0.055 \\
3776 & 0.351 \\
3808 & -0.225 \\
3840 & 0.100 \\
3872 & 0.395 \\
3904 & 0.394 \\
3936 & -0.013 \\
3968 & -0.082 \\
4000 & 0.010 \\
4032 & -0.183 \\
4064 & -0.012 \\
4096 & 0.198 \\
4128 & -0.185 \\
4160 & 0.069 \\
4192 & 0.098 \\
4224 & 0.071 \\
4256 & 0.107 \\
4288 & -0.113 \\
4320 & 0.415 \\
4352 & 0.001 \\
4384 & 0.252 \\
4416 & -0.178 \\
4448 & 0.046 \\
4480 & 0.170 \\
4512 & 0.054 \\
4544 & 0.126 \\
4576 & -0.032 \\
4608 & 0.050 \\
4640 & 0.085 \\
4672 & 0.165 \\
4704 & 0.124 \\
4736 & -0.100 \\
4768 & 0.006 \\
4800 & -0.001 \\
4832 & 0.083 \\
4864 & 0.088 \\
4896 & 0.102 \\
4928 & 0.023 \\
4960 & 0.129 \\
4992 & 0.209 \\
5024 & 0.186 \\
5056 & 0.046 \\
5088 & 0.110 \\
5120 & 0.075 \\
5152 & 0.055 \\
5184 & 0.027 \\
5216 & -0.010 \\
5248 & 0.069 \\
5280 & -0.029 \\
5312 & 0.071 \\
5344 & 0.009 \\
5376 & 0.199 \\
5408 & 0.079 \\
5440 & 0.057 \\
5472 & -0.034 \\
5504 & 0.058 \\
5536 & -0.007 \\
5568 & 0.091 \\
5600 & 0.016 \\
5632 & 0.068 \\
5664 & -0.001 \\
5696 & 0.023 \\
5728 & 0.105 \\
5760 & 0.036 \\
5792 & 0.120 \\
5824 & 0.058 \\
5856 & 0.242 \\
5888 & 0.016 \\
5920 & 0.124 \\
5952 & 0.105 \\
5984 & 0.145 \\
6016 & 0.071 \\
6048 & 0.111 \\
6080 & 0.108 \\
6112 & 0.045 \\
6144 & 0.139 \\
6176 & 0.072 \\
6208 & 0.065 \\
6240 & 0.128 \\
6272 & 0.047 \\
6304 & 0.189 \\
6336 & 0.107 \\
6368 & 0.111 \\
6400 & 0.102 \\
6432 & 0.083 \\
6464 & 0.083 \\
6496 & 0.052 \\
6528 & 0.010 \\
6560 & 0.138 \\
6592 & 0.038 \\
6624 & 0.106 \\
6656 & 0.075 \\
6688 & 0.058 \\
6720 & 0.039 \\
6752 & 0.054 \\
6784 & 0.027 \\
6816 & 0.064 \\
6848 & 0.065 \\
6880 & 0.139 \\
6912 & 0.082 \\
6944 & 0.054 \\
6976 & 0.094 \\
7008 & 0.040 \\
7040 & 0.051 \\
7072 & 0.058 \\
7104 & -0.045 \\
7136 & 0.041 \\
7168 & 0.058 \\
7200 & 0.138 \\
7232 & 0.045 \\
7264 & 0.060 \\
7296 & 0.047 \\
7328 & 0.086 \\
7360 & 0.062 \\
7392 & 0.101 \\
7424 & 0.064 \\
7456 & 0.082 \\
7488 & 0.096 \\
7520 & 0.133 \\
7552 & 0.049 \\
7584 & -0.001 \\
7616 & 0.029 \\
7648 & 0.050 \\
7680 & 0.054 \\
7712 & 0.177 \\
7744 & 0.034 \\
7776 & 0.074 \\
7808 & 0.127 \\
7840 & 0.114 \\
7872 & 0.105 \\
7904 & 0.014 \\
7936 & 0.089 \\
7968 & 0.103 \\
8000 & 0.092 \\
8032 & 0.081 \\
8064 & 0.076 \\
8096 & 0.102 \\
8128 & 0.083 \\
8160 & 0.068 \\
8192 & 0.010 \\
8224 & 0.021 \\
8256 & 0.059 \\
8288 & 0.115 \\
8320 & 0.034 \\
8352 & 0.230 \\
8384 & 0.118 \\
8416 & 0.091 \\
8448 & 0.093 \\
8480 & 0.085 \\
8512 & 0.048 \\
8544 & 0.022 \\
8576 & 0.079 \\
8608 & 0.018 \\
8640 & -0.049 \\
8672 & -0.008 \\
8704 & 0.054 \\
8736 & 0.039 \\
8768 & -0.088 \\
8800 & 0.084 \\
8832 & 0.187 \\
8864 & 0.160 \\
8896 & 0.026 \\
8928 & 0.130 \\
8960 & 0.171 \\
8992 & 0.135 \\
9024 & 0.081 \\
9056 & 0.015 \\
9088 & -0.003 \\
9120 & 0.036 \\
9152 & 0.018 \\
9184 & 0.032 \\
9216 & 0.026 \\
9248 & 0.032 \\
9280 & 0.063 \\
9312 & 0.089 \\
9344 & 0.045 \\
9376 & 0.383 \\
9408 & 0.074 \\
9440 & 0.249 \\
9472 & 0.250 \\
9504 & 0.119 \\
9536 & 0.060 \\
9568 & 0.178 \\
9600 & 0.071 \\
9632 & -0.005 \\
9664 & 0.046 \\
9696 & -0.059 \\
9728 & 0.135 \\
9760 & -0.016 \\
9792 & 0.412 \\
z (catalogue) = 0.173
